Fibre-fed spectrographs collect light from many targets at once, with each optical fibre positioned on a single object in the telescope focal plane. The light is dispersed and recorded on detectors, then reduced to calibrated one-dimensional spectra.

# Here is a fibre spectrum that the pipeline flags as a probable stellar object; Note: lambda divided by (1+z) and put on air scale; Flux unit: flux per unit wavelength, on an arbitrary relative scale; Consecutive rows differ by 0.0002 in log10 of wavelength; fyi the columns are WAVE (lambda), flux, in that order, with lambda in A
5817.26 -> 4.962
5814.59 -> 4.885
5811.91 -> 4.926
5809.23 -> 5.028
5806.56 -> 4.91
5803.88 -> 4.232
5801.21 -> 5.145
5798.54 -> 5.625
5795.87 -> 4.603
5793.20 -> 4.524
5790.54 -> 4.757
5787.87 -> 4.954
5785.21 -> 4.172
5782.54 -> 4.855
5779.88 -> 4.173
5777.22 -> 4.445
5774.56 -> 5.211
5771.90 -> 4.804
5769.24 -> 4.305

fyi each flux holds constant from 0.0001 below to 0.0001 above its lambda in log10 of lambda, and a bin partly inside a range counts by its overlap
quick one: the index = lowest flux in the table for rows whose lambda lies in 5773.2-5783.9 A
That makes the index 4.173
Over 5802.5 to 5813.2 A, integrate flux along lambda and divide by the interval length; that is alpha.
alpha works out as 4.77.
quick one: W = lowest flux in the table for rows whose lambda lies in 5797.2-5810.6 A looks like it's 4.232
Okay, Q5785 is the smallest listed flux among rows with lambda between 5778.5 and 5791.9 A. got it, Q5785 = 4.172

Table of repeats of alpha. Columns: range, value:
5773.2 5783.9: 4.67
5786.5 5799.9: 4.89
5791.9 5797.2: 4.56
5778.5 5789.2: 4.54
